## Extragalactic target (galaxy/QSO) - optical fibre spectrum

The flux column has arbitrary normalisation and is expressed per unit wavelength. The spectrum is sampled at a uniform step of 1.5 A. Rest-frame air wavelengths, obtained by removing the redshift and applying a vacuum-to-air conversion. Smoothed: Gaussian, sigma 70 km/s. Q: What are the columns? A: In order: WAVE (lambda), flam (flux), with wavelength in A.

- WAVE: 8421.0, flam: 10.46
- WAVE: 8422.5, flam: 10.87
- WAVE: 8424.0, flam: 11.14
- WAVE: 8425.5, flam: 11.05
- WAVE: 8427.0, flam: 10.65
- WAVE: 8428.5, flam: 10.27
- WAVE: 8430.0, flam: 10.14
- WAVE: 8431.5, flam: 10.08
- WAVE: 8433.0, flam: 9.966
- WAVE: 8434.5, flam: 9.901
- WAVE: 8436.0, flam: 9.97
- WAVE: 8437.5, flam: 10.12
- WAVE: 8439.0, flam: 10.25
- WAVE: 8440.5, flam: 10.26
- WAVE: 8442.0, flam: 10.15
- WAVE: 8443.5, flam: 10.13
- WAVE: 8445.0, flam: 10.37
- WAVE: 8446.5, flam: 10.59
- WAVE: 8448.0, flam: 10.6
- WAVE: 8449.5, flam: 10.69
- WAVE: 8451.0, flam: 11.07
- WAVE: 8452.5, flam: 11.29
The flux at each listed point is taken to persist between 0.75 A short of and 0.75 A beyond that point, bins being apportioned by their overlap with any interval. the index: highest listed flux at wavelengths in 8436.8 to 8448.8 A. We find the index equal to 10.6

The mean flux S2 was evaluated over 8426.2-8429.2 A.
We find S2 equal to 10.5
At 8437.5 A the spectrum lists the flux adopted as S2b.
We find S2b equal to 10.12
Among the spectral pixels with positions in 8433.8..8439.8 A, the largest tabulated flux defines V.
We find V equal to 10.25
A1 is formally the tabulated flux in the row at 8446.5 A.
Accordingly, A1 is 10.59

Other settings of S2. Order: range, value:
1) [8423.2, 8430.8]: 10.6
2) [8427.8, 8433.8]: 10.1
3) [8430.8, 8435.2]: 9.98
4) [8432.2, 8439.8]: 10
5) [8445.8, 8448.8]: 10.6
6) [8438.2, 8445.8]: 10.2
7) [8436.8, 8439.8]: 10.2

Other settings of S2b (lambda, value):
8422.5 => 10.87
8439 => 10.25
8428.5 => 10.27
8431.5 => 10.08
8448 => 10.6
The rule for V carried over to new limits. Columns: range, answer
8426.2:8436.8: 10.65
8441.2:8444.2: 10.15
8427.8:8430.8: 10.27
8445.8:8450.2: 10.69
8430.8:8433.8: 10.08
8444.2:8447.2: 10.59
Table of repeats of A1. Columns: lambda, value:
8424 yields 11.14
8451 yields 11.07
